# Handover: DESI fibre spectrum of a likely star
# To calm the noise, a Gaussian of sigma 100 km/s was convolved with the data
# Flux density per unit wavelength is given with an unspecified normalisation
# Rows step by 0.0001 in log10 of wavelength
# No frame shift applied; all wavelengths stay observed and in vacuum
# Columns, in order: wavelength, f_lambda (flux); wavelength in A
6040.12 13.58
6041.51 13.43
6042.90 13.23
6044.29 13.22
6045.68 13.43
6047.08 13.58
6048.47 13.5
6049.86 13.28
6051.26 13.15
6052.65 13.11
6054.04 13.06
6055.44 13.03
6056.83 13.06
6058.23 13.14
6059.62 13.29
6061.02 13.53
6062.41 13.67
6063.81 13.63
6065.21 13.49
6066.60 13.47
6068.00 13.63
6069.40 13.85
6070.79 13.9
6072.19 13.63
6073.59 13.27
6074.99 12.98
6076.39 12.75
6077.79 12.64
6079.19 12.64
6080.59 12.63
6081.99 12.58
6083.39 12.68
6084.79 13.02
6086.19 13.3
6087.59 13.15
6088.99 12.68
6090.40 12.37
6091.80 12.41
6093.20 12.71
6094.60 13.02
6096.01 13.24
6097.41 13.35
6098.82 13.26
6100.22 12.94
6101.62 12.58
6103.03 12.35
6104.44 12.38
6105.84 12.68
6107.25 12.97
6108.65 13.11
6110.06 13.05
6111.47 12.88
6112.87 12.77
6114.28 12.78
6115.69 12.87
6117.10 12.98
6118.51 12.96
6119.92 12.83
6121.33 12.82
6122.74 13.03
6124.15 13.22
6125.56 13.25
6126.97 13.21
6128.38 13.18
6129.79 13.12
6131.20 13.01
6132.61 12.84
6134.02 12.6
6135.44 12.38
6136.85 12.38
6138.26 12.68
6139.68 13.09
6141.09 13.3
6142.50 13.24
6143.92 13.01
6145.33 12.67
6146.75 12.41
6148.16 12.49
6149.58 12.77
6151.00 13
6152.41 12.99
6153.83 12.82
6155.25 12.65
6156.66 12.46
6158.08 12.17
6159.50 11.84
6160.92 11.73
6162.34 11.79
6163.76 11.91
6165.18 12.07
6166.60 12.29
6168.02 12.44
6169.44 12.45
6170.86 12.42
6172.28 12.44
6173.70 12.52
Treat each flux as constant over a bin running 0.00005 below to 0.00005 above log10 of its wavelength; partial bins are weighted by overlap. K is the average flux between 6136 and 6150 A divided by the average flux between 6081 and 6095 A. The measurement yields 1.0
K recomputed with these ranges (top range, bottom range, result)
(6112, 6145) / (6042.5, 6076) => 0.97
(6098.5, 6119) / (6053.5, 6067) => 0.96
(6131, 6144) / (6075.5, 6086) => 1.01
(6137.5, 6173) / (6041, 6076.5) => 0.94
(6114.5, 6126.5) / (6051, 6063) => 0.98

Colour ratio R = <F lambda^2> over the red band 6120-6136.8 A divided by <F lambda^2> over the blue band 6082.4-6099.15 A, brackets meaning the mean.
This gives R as 1.01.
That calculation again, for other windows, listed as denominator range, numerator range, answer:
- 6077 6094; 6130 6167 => 1.01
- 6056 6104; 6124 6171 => 0.99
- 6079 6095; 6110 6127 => 1.03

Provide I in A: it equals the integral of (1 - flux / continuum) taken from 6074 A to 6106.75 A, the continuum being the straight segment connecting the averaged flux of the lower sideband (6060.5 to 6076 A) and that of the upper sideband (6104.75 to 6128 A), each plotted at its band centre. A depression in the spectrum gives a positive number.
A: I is 1.2 A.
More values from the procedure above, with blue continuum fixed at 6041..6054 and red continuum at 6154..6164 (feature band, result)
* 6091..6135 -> -1.0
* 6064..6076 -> -0.4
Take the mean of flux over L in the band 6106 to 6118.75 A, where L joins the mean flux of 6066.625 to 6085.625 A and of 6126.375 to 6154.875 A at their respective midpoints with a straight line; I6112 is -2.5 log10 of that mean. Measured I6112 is 0.004 mag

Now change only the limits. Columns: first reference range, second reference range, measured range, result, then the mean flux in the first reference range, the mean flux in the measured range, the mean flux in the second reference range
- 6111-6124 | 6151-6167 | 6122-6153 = -0.03 mag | 12.9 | 12.9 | 12.3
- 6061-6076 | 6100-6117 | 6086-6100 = 0.01 mag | 13.5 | 12.9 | 12.8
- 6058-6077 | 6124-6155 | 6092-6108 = 0.03 mag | 13.5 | 12.9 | 12.9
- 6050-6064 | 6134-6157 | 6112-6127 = 0.00 mag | 13.3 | 13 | 12.8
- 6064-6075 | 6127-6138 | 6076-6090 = 0.05 mag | 13.6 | 12.8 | 12.8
